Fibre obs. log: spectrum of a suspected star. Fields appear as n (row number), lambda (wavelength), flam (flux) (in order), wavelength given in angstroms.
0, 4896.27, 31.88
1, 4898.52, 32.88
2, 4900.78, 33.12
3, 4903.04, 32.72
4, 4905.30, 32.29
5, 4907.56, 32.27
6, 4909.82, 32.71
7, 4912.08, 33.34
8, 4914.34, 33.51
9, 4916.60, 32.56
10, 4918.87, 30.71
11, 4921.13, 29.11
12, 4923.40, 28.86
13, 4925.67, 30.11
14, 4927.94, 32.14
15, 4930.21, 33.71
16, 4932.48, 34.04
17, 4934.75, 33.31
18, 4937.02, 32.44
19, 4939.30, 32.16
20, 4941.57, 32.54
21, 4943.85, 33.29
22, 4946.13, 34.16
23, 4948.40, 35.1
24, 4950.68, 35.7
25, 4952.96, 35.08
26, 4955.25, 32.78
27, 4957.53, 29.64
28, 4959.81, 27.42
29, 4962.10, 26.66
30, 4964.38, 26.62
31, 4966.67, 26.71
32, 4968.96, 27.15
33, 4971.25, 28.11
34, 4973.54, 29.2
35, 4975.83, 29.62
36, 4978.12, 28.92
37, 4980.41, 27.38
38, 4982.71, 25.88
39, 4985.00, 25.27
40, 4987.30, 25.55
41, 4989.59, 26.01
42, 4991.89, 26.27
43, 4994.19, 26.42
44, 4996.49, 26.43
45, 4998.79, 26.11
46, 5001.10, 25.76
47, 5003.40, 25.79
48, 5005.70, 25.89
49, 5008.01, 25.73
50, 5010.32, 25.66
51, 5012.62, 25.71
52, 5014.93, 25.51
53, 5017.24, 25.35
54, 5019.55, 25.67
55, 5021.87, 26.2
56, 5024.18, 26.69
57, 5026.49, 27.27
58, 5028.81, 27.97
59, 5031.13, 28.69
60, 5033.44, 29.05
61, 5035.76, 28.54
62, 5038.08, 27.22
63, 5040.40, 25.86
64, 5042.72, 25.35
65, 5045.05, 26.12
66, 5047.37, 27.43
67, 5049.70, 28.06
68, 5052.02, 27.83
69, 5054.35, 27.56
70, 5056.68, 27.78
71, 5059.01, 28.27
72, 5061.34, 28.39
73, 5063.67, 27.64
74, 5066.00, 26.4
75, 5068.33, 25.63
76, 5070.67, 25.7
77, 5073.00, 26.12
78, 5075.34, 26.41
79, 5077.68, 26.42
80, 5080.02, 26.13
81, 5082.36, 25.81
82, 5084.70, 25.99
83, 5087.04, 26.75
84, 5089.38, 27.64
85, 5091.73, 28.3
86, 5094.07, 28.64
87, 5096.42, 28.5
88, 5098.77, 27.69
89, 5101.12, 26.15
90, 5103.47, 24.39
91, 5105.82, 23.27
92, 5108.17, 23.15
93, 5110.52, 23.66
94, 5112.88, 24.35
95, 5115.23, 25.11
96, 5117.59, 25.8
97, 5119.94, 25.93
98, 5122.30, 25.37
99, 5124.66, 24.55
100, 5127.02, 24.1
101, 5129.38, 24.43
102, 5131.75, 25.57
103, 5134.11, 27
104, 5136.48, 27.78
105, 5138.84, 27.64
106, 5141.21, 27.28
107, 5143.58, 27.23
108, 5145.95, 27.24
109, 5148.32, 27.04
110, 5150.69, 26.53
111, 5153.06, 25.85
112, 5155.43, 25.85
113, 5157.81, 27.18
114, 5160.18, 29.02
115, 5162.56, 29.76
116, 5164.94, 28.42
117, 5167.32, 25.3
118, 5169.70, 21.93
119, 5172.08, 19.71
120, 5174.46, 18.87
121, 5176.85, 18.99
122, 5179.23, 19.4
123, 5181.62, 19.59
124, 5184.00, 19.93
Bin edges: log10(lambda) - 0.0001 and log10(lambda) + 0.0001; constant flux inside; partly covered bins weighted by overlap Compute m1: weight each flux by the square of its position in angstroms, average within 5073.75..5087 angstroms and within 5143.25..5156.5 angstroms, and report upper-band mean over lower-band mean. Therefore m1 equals 1.04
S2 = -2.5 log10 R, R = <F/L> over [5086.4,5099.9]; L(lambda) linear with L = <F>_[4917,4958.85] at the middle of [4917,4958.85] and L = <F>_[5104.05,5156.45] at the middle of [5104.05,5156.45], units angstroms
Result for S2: -0.04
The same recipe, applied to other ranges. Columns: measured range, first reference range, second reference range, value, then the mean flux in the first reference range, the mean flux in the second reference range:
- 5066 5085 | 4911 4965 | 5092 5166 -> 0.07 mag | 31.9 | 26.3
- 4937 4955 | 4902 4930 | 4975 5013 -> -0.14 mag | 31.8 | 26.4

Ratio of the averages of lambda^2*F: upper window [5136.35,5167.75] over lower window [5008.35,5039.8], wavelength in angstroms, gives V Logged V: 1.07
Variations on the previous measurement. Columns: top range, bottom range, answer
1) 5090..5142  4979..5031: 1.03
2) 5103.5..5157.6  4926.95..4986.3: 0.90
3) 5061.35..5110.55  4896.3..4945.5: 0.87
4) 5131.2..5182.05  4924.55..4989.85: 0.90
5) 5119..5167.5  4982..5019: 1.09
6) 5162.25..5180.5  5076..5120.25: 0.89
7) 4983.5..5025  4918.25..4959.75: 0.82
